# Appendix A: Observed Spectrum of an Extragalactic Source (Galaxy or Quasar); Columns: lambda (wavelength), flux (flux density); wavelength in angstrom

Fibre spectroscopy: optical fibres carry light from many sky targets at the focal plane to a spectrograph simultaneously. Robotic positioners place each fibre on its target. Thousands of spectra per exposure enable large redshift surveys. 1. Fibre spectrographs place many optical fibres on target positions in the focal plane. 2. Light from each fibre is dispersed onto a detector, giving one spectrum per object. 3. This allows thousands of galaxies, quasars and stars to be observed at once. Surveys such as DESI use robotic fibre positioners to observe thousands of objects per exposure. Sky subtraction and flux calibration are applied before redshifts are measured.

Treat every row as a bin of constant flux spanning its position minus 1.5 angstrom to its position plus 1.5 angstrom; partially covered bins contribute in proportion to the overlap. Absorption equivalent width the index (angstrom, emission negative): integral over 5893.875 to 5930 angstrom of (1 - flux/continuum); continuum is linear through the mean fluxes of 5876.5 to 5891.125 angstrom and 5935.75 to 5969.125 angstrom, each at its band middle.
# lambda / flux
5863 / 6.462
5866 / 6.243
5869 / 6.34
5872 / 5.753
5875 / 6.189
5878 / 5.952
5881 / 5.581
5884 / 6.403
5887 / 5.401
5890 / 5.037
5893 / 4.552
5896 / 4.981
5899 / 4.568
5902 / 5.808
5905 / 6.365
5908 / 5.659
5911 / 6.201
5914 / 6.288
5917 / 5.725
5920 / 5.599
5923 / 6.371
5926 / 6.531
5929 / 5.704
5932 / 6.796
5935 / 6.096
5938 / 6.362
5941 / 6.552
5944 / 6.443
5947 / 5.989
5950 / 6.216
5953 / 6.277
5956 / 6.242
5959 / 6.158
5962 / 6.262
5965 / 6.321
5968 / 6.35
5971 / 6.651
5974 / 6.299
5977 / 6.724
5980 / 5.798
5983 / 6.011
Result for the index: 0.86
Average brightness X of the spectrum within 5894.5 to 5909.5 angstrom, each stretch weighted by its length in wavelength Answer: 5.48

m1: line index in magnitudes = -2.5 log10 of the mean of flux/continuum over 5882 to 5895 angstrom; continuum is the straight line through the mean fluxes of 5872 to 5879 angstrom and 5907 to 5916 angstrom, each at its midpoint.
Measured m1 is 0.13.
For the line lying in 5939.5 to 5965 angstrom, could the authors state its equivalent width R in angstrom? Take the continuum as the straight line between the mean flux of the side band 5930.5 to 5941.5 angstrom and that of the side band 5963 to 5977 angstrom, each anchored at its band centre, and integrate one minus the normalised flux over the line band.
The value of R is 0.7 angstrom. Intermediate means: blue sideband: 6.44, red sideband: 6.43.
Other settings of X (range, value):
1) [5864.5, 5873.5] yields 6.11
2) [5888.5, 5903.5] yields 4.99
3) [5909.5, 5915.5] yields 6.24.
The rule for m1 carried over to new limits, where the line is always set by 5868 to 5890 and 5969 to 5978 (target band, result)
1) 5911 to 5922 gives 0.04 mag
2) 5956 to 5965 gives 0.04 mag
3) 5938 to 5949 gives 0.00 mag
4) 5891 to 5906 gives 0.16 mag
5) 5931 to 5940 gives -0.02 mag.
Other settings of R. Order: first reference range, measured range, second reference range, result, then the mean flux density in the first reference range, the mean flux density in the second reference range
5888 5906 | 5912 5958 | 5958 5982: -3.5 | 5.19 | 6.32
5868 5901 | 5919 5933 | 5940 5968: -0.5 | 5.52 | 6.27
